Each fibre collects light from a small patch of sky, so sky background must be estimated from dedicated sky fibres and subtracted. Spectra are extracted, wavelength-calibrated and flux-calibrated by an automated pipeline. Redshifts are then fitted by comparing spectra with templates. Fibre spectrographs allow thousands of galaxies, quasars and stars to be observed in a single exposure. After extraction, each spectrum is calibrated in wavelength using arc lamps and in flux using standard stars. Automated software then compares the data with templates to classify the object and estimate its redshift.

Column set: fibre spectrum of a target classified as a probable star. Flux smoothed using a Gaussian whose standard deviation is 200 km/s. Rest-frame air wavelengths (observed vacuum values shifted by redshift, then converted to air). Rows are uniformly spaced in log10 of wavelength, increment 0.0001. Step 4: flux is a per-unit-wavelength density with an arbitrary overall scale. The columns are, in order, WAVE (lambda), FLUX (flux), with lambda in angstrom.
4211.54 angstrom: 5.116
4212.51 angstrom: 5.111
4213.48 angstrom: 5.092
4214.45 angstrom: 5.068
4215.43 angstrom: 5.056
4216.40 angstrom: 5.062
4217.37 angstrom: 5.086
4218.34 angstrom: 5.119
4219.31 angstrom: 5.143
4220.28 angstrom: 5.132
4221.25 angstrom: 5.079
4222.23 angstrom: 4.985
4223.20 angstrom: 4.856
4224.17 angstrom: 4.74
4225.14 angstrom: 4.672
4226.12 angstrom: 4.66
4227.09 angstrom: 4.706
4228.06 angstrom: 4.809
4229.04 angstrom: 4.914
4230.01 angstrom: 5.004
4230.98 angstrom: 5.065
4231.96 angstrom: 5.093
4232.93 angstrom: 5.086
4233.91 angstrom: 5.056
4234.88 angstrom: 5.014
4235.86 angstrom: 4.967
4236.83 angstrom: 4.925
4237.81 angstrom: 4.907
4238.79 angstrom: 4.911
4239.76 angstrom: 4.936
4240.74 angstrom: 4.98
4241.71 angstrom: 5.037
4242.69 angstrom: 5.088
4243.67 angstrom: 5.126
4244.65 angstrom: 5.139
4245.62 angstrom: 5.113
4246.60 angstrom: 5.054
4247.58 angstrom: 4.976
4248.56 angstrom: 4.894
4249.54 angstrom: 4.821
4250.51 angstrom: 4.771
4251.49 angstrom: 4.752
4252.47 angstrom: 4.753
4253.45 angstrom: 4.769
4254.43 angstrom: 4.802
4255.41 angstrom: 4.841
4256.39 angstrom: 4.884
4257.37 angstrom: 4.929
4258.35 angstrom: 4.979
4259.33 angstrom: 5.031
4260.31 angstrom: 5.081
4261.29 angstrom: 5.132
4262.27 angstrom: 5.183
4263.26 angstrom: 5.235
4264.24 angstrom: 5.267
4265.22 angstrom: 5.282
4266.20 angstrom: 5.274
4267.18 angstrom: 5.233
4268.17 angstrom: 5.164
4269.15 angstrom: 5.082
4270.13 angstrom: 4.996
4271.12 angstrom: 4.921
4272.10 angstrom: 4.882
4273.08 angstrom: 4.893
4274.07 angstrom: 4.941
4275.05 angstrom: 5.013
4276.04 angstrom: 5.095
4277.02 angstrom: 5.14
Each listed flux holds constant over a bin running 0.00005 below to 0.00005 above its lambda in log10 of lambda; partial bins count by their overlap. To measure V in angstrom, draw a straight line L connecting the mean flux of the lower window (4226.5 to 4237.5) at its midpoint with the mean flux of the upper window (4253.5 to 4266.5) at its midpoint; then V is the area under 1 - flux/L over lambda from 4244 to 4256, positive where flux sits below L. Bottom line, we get 0.3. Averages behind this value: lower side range 4.96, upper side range 5.06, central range 4.89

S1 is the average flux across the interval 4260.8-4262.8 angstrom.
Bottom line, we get 5.14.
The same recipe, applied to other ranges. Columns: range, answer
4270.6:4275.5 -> 4.93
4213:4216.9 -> 5.06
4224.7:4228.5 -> 4.71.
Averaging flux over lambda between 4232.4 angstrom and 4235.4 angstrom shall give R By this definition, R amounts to 5.05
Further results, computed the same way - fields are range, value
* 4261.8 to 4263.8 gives 5.19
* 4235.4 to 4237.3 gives 4.96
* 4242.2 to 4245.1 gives 5.1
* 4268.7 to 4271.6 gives 4.99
